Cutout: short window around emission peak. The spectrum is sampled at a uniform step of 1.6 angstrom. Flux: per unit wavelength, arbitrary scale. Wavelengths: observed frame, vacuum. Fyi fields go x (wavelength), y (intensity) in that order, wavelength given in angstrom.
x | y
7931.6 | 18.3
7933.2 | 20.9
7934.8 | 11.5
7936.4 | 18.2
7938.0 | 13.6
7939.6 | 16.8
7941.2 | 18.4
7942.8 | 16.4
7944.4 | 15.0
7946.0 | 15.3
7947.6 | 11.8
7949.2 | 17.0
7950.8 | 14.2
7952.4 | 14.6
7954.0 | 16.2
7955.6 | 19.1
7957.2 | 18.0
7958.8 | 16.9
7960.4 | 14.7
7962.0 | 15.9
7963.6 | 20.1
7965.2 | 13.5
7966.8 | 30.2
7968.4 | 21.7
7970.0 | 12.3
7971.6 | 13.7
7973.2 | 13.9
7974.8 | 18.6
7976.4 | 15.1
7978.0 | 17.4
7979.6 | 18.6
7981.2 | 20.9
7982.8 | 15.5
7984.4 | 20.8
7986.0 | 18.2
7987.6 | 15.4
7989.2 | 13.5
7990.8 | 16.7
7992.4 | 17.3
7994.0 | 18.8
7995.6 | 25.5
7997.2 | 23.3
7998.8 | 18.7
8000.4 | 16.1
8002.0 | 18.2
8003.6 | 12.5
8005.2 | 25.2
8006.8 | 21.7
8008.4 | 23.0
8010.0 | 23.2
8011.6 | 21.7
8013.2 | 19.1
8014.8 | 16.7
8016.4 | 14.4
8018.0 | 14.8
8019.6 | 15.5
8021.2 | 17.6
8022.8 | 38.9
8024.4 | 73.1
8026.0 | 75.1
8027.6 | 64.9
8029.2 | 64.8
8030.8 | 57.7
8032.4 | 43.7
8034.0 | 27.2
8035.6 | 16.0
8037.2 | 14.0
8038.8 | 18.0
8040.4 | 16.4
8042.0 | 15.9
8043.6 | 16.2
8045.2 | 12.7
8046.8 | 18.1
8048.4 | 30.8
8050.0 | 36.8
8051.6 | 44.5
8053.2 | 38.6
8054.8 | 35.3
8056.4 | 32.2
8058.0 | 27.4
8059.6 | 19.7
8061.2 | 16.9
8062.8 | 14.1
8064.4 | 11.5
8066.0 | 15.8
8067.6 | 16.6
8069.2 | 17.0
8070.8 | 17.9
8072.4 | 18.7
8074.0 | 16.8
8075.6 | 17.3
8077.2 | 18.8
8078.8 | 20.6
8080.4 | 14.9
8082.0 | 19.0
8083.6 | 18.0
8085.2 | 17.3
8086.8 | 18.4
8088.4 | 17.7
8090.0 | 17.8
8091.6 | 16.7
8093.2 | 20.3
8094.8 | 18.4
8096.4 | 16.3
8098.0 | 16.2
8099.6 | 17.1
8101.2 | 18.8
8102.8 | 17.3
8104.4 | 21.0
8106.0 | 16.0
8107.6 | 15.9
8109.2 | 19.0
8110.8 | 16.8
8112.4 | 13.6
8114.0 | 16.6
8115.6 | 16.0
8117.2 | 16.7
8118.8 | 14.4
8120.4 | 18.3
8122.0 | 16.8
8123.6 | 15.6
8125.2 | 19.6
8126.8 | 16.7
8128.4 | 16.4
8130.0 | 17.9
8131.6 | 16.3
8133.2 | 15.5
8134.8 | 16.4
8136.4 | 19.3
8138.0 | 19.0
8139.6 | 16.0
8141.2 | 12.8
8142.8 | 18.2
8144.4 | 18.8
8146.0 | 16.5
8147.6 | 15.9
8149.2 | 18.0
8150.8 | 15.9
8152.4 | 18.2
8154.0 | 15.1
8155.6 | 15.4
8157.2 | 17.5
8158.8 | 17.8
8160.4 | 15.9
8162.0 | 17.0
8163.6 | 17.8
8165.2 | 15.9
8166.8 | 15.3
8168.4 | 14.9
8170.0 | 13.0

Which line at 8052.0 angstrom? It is [N II] 6583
